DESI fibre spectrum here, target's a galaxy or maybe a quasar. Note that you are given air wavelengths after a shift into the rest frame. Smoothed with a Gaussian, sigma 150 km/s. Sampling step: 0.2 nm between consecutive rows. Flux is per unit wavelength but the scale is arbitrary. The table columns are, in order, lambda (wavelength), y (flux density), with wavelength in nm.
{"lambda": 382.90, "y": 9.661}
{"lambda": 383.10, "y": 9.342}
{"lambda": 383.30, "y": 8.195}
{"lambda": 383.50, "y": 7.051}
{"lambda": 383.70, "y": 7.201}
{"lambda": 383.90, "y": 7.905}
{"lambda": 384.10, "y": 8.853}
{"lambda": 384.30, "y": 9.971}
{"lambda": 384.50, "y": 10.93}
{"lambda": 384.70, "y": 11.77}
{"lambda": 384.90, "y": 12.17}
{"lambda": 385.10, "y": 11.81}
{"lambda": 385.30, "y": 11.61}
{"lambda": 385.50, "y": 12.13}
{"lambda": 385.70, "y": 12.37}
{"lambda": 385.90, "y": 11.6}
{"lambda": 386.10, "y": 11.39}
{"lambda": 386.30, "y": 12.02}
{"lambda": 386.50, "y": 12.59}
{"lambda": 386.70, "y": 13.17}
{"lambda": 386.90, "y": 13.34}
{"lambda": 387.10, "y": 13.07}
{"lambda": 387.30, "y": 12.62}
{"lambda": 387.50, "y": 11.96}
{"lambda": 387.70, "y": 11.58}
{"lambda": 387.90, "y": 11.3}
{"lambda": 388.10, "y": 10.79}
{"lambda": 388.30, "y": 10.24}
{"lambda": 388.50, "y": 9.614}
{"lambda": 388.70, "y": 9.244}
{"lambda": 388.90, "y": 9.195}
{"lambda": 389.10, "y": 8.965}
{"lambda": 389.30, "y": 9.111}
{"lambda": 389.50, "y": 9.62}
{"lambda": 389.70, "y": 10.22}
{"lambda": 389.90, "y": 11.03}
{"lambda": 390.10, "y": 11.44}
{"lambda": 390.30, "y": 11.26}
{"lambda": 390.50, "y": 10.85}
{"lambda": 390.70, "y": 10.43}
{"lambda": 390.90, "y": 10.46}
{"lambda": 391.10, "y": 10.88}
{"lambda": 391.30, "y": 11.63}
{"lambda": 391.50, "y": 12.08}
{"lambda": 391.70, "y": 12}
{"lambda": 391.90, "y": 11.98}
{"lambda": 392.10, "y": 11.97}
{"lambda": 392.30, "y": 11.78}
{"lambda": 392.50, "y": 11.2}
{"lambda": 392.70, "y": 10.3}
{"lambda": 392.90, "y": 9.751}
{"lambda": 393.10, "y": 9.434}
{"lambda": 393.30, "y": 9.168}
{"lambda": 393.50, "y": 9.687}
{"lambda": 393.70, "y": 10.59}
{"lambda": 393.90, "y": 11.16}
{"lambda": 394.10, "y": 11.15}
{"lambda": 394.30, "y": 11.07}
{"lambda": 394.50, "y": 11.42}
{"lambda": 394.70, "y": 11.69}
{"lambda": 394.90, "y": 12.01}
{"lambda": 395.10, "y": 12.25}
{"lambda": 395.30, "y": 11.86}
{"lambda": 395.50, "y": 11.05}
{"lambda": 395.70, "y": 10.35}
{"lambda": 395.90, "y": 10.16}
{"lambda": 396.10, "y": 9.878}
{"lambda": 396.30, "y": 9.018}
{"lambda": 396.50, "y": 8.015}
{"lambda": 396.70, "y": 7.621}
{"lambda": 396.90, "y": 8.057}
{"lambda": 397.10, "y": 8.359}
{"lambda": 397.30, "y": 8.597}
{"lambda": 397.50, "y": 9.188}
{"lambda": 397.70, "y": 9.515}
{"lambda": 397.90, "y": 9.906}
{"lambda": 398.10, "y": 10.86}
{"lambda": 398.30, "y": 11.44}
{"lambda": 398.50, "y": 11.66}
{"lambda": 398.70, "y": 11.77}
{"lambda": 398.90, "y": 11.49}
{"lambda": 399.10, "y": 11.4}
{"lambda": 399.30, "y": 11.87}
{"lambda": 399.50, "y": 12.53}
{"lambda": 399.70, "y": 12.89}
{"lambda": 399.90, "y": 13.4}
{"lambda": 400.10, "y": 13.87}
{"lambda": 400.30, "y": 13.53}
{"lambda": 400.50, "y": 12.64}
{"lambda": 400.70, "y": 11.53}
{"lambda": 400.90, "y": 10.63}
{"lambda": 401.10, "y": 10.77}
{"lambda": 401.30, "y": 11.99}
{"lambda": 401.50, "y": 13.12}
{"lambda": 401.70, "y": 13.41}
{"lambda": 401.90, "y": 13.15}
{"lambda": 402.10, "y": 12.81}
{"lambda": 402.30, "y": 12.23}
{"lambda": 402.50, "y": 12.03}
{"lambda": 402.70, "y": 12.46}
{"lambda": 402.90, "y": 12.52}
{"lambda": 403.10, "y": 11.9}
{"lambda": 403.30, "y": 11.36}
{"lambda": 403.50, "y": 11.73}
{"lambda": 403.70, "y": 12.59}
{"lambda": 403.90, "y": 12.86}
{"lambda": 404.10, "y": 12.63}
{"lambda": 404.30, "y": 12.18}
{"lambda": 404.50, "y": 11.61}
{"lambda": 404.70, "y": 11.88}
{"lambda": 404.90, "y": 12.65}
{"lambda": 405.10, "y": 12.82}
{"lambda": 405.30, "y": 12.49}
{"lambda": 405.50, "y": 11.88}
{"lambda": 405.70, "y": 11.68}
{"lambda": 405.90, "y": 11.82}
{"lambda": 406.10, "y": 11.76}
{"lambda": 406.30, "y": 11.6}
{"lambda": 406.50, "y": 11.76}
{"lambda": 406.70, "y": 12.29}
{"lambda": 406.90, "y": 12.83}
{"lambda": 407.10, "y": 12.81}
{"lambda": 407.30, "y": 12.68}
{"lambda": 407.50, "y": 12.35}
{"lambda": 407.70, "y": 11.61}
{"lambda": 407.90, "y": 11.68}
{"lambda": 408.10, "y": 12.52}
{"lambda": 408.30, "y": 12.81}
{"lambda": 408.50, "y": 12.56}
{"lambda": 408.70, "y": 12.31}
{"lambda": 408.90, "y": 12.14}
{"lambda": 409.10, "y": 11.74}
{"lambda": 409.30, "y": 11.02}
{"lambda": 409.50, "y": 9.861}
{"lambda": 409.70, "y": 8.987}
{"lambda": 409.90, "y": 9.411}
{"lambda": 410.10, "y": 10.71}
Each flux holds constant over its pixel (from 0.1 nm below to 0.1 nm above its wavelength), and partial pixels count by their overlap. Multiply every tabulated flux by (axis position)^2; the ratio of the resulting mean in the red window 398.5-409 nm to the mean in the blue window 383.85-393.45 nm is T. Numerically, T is 1.20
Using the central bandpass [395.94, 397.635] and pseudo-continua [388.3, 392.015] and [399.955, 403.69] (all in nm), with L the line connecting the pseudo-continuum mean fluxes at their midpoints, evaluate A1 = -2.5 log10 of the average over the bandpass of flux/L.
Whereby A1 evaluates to 0.313 mag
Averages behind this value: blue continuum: 10.6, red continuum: 12.3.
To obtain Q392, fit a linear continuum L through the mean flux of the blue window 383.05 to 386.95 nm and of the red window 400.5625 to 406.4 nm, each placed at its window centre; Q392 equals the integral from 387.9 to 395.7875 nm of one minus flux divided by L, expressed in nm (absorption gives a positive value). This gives 0.37 nm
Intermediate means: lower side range 10.8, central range 10.7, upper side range 12.1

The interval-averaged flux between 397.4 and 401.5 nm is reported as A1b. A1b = 11.7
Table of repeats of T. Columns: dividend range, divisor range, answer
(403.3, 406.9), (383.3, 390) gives 1.24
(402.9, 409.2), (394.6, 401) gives 1.16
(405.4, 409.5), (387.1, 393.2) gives 1.22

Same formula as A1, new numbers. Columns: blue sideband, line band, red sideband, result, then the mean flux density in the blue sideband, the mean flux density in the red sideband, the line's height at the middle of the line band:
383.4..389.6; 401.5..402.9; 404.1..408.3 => -0.07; 10.8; 12.2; 11.9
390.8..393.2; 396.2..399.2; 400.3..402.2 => 0.21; 11.1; 12.3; 11.8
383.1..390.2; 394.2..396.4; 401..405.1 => 0.06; 10.7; 12.3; 11.6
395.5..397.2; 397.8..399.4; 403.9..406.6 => -0.15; 9.06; 12.1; 9.82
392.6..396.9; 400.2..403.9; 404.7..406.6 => -0.07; 10.3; 12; 11.5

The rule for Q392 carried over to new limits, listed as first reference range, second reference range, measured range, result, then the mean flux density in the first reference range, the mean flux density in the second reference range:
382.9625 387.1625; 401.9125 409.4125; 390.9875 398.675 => 0.649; 10.8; 12.2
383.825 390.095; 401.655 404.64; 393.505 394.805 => 0.062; 11.1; 12.3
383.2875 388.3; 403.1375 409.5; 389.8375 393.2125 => 0.095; 11.1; 12.1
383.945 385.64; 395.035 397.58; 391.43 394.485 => -0.276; 11.1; 9.54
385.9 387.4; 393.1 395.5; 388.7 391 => 0.329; 12.5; 11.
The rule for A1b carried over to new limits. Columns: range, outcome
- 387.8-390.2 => 10.1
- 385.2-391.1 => 11.1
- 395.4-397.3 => 9.14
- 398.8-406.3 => 12.3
